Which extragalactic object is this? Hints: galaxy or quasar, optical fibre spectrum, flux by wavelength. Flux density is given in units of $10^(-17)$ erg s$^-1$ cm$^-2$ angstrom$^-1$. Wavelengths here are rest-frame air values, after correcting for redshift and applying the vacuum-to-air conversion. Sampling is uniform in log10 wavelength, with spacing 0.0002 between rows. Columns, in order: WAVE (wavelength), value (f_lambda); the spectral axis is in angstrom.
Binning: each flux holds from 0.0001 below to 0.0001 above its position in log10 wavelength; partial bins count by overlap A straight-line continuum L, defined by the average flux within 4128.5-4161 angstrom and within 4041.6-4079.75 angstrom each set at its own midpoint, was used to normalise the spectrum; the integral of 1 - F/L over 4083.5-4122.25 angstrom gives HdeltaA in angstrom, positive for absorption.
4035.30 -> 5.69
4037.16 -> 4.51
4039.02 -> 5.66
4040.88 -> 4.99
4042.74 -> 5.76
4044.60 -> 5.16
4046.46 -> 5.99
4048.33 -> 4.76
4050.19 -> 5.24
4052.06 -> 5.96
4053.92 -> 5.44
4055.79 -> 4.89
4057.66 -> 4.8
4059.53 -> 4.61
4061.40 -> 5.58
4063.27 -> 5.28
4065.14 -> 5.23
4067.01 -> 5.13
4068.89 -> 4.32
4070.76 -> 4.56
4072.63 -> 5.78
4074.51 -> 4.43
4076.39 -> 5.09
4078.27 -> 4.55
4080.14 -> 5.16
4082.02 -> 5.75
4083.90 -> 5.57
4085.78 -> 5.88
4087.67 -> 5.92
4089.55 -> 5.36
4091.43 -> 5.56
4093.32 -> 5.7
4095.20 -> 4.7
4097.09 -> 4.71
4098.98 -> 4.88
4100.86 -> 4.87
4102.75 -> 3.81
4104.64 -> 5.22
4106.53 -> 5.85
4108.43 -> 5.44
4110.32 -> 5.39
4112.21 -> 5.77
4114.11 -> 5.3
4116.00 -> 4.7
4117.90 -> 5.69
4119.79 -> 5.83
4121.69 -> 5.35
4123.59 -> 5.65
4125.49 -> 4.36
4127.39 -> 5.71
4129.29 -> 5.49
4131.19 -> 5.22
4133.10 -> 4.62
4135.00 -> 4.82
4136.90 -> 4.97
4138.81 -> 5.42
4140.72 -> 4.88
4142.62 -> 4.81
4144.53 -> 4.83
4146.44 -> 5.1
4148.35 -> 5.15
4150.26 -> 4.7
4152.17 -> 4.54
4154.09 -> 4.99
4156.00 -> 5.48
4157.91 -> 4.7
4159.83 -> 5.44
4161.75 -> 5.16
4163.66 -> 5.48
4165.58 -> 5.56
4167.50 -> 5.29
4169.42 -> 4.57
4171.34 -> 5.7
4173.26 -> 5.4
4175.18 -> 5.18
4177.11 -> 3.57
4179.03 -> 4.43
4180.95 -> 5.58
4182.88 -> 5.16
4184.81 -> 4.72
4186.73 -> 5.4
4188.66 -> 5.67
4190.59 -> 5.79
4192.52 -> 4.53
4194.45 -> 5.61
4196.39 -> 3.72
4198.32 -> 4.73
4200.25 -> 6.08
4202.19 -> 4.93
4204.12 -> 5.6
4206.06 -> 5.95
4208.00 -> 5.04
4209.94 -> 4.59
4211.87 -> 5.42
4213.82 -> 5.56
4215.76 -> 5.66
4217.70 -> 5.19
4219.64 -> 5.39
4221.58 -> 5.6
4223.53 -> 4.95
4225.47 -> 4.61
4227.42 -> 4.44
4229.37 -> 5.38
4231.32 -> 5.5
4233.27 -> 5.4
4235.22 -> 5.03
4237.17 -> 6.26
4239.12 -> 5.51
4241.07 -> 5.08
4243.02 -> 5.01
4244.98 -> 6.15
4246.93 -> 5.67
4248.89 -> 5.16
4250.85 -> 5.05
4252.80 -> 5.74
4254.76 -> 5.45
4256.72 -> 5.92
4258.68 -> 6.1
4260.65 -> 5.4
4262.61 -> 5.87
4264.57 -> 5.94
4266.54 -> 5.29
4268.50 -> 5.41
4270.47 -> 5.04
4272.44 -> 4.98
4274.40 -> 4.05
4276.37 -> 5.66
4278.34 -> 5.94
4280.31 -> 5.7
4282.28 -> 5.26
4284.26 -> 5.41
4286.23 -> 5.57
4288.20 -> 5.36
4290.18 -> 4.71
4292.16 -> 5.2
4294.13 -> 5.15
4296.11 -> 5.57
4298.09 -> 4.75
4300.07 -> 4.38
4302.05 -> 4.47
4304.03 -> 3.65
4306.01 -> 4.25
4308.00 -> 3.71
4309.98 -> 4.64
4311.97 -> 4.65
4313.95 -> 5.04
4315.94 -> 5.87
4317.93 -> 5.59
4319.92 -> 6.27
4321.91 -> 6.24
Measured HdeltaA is -1.8 angstrom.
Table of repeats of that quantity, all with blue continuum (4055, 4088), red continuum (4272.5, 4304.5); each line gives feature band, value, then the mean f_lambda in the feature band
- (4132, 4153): 0.9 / 4.9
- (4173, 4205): 0.3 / 5.06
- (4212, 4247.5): -1.9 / 5.35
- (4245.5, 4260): -1.5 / 5.6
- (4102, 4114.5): -0.4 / 5.27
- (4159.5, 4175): -0.6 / 5.31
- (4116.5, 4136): -0.6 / 5.26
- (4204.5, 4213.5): -0.4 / 5.29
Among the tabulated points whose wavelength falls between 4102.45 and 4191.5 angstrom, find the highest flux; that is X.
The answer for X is 5.85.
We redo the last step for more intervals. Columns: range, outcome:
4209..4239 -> 6.26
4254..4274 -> 6.1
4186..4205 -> 6.08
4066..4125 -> 5.92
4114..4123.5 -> 5.83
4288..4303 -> 5.57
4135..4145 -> 5.42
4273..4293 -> 5.94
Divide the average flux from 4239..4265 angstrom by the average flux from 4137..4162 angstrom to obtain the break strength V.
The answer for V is 1.11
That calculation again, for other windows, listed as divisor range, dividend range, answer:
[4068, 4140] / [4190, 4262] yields 1.03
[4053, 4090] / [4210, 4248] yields 1.03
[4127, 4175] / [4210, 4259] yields 1.05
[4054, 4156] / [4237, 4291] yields 1.06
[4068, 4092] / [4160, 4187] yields 0.97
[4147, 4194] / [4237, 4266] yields 1.10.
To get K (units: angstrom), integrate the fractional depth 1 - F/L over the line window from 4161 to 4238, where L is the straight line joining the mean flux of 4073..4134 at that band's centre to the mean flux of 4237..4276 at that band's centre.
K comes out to 2.5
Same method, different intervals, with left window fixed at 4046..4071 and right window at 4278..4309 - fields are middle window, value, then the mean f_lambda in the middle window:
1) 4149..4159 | 0.3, 4.9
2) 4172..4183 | 0.3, 4.89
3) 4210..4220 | -0.8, 5.37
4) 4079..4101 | -1.1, 5.35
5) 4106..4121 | -1.2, 5.48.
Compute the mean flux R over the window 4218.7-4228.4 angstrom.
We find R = 5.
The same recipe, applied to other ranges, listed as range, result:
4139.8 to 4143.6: 4.85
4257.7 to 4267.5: 5.72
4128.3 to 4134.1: 5.11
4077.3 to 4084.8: 5.26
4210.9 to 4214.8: 5.49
